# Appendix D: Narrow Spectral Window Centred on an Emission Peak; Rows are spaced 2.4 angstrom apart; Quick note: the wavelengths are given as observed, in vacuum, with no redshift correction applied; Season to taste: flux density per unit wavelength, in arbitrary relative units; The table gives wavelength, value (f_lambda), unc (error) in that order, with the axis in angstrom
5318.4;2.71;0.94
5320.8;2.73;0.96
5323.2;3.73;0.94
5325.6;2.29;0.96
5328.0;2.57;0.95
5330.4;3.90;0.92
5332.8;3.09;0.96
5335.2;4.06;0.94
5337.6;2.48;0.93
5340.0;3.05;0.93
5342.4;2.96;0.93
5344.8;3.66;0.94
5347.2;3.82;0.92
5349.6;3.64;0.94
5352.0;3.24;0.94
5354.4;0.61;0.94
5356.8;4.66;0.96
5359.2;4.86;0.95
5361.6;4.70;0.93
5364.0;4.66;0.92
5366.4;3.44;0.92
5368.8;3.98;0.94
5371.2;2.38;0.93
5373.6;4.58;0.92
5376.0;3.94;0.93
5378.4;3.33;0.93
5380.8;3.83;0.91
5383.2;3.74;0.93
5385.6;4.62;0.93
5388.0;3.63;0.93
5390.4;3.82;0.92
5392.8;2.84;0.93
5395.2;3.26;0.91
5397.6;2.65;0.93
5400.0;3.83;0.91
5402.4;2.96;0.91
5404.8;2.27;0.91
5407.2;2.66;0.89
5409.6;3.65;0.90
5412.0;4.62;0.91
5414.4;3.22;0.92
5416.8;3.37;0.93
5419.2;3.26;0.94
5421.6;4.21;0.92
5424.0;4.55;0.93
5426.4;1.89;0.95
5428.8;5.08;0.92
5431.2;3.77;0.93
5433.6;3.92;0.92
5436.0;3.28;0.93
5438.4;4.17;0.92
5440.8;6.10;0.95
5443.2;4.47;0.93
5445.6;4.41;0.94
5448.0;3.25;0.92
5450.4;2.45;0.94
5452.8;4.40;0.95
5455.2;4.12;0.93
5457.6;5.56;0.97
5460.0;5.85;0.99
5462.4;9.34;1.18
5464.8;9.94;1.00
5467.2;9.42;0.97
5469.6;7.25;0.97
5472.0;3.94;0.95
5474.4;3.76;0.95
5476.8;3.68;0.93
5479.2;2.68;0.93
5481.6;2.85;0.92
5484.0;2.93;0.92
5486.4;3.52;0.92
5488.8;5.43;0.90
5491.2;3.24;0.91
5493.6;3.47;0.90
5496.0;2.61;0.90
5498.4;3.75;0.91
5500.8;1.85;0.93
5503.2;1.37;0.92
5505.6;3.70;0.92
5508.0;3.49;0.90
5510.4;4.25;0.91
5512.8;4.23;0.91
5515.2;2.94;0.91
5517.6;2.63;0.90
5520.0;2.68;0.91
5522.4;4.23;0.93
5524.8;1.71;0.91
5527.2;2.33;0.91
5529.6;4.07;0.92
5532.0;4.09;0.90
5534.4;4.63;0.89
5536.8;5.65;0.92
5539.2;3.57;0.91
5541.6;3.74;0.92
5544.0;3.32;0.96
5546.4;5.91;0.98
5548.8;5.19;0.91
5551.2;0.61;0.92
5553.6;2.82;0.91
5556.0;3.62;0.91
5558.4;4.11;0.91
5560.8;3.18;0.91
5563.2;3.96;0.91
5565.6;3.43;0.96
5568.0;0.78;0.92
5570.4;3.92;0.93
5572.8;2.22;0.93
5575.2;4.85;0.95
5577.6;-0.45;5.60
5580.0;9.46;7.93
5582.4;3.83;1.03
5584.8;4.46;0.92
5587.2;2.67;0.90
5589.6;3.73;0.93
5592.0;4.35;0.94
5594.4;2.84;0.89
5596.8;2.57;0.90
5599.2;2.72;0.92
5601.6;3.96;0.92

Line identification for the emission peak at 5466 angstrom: [O II] 3727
